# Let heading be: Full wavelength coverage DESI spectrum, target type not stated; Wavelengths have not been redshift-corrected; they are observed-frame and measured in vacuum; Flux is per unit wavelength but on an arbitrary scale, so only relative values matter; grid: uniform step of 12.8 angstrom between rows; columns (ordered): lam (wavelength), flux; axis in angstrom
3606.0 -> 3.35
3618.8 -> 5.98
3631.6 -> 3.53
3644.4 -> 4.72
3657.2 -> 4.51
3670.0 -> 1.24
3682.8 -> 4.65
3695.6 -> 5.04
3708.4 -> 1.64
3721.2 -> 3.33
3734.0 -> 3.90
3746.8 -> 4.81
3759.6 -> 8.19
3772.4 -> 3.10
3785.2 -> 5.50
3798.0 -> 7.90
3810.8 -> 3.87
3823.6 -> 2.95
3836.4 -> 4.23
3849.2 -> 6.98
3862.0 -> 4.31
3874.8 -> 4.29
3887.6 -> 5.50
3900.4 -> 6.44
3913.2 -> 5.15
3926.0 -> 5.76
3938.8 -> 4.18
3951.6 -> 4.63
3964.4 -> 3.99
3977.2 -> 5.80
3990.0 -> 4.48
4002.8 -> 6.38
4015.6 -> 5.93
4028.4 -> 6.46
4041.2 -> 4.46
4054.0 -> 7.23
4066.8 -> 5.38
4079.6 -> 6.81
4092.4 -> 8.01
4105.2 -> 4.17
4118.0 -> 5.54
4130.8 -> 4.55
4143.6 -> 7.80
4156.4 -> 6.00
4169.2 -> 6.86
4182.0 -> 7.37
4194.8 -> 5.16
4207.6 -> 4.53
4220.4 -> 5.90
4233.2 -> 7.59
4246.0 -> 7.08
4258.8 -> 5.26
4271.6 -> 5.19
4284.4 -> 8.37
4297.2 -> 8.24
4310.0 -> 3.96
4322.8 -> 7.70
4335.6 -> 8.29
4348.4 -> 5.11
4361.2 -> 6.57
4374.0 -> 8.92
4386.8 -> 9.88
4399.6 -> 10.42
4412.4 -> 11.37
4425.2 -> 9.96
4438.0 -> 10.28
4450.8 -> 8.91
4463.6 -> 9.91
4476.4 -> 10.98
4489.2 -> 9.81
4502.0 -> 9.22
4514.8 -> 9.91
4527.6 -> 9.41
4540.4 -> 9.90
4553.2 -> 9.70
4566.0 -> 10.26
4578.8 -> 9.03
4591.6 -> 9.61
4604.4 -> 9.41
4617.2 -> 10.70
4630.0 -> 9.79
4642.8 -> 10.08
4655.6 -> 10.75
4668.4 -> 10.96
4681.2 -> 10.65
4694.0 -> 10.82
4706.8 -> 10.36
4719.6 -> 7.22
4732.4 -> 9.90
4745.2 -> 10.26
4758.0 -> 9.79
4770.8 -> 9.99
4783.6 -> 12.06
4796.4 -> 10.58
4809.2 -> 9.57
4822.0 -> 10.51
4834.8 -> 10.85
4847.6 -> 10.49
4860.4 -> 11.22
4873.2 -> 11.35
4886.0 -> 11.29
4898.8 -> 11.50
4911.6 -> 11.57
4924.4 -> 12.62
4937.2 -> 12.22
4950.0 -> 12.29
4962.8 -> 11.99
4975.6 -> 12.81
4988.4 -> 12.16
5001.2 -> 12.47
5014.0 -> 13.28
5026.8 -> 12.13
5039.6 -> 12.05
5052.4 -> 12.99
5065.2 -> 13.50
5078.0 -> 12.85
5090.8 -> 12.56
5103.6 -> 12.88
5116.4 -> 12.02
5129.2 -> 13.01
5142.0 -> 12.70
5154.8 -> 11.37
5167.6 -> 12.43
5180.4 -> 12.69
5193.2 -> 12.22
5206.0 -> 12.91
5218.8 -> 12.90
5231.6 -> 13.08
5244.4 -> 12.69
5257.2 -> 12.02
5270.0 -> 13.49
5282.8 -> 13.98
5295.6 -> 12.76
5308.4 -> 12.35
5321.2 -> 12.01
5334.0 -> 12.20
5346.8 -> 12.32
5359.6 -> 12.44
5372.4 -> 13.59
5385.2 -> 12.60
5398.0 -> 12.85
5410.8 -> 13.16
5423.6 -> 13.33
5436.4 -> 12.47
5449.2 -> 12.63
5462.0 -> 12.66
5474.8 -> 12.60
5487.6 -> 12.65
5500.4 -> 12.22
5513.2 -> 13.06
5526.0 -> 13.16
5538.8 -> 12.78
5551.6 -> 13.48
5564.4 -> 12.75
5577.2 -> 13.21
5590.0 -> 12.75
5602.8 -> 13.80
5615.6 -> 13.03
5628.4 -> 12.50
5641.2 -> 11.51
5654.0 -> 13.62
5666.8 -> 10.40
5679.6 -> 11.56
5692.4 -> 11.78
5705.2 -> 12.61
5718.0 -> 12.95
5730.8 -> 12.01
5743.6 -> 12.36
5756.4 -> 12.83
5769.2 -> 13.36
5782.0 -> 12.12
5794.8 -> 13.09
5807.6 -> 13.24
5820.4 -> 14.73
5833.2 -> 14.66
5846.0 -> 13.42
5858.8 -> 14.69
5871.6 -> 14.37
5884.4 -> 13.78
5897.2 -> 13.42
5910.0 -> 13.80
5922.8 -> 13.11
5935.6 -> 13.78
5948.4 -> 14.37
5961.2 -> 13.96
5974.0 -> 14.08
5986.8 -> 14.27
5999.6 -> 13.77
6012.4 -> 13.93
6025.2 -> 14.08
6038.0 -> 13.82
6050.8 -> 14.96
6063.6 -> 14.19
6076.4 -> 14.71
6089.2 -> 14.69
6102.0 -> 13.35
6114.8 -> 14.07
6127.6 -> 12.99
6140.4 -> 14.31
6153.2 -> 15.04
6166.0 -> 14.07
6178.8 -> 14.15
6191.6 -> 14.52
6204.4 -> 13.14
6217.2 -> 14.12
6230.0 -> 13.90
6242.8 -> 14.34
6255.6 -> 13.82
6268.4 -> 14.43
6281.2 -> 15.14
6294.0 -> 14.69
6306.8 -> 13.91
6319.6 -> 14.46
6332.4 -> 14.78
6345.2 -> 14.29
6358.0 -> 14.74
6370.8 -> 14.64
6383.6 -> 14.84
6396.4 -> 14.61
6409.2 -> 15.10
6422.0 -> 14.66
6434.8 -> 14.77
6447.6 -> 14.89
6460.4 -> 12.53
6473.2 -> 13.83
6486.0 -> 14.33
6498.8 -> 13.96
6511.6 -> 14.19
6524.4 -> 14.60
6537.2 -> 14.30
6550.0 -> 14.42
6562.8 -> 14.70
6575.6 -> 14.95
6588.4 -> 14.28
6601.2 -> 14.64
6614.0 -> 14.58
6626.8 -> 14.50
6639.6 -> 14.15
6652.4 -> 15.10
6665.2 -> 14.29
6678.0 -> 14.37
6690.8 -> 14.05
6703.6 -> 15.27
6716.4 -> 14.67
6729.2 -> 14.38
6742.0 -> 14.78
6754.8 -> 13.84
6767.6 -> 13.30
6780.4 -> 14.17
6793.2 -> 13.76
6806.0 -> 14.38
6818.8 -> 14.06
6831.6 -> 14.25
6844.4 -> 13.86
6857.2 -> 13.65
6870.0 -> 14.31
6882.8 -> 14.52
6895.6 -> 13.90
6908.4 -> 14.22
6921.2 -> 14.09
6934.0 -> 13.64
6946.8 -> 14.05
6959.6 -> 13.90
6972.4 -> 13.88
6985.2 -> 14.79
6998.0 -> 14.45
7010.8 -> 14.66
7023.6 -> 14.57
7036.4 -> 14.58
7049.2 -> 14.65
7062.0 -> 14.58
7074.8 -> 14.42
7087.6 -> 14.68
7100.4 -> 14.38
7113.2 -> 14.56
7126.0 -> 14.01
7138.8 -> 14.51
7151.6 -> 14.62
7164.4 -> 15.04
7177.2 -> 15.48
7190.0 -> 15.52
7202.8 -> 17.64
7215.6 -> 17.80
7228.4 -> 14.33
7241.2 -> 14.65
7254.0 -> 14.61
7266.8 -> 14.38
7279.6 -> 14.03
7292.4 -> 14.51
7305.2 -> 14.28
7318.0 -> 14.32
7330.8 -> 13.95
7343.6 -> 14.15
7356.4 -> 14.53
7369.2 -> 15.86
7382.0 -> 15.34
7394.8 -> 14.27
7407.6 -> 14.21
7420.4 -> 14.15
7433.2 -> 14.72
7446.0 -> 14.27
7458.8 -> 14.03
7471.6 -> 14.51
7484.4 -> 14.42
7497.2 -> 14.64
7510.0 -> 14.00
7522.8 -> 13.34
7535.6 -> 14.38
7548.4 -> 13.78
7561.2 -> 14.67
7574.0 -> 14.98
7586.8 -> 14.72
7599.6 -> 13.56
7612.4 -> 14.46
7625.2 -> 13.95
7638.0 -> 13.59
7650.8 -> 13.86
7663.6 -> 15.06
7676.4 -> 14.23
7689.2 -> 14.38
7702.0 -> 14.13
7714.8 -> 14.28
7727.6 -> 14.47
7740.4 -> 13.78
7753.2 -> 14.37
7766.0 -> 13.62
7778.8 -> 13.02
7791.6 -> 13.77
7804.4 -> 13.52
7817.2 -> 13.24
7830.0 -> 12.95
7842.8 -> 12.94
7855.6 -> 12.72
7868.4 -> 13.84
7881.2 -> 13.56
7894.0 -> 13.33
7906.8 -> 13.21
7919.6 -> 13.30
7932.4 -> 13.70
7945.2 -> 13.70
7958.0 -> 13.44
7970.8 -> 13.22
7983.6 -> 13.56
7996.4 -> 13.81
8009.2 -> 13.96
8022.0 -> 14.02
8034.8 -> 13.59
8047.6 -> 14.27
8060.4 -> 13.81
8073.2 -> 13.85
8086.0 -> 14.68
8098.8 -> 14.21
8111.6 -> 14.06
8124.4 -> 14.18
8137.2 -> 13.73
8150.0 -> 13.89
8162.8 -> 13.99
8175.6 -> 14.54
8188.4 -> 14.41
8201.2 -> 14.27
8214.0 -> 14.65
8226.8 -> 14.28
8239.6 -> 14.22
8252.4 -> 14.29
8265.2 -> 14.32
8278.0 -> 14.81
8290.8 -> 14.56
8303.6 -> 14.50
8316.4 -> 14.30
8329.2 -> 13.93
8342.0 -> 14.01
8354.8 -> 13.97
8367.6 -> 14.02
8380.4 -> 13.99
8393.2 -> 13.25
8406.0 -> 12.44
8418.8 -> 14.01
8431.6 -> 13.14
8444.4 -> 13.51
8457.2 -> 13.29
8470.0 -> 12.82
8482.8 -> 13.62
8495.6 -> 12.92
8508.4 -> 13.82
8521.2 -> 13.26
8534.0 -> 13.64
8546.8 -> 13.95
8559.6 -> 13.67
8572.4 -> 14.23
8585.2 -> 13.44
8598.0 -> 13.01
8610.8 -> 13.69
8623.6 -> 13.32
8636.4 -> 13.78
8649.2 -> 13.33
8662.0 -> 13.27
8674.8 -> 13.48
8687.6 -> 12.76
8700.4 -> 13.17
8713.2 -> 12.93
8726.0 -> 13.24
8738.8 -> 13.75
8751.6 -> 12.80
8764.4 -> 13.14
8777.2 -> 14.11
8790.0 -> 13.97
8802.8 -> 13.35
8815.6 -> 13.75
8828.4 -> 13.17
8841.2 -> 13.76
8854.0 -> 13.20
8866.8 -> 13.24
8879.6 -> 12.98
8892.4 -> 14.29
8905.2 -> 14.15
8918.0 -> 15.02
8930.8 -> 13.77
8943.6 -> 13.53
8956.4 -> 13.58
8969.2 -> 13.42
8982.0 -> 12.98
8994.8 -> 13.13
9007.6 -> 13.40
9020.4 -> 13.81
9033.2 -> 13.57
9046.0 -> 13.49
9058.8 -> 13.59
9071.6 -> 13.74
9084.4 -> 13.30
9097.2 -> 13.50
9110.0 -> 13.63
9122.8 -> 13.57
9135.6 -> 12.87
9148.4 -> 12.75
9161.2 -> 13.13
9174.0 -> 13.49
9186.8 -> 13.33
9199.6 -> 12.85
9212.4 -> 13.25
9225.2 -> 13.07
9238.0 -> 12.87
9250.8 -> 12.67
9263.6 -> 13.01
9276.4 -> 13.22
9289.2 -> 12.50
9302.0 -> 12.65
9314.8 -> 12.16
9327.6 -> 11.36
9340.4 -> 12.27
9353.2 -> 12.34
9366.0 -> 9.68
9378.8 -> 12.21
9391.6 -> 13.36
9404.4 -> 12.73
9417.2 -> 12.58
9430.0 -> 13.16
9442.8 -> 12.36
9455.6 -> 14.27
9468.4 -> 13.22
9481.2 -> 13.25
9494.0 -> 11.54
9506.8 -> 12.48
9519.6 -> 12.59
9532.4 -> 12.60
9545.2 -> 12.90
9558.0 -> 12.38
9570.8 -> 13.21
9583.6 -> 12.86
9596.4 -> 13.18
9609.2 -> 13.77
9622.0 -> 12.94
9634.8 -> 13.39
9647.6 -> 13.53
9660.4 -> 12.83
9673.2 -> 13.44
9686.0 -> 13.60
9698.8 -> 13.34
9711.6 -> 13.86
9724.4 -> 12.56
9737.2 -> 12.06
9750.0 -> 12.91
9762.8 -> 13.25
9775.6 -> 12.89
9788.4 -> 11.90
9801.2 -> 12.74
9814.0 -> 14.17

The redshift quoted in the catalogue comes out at 0.096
